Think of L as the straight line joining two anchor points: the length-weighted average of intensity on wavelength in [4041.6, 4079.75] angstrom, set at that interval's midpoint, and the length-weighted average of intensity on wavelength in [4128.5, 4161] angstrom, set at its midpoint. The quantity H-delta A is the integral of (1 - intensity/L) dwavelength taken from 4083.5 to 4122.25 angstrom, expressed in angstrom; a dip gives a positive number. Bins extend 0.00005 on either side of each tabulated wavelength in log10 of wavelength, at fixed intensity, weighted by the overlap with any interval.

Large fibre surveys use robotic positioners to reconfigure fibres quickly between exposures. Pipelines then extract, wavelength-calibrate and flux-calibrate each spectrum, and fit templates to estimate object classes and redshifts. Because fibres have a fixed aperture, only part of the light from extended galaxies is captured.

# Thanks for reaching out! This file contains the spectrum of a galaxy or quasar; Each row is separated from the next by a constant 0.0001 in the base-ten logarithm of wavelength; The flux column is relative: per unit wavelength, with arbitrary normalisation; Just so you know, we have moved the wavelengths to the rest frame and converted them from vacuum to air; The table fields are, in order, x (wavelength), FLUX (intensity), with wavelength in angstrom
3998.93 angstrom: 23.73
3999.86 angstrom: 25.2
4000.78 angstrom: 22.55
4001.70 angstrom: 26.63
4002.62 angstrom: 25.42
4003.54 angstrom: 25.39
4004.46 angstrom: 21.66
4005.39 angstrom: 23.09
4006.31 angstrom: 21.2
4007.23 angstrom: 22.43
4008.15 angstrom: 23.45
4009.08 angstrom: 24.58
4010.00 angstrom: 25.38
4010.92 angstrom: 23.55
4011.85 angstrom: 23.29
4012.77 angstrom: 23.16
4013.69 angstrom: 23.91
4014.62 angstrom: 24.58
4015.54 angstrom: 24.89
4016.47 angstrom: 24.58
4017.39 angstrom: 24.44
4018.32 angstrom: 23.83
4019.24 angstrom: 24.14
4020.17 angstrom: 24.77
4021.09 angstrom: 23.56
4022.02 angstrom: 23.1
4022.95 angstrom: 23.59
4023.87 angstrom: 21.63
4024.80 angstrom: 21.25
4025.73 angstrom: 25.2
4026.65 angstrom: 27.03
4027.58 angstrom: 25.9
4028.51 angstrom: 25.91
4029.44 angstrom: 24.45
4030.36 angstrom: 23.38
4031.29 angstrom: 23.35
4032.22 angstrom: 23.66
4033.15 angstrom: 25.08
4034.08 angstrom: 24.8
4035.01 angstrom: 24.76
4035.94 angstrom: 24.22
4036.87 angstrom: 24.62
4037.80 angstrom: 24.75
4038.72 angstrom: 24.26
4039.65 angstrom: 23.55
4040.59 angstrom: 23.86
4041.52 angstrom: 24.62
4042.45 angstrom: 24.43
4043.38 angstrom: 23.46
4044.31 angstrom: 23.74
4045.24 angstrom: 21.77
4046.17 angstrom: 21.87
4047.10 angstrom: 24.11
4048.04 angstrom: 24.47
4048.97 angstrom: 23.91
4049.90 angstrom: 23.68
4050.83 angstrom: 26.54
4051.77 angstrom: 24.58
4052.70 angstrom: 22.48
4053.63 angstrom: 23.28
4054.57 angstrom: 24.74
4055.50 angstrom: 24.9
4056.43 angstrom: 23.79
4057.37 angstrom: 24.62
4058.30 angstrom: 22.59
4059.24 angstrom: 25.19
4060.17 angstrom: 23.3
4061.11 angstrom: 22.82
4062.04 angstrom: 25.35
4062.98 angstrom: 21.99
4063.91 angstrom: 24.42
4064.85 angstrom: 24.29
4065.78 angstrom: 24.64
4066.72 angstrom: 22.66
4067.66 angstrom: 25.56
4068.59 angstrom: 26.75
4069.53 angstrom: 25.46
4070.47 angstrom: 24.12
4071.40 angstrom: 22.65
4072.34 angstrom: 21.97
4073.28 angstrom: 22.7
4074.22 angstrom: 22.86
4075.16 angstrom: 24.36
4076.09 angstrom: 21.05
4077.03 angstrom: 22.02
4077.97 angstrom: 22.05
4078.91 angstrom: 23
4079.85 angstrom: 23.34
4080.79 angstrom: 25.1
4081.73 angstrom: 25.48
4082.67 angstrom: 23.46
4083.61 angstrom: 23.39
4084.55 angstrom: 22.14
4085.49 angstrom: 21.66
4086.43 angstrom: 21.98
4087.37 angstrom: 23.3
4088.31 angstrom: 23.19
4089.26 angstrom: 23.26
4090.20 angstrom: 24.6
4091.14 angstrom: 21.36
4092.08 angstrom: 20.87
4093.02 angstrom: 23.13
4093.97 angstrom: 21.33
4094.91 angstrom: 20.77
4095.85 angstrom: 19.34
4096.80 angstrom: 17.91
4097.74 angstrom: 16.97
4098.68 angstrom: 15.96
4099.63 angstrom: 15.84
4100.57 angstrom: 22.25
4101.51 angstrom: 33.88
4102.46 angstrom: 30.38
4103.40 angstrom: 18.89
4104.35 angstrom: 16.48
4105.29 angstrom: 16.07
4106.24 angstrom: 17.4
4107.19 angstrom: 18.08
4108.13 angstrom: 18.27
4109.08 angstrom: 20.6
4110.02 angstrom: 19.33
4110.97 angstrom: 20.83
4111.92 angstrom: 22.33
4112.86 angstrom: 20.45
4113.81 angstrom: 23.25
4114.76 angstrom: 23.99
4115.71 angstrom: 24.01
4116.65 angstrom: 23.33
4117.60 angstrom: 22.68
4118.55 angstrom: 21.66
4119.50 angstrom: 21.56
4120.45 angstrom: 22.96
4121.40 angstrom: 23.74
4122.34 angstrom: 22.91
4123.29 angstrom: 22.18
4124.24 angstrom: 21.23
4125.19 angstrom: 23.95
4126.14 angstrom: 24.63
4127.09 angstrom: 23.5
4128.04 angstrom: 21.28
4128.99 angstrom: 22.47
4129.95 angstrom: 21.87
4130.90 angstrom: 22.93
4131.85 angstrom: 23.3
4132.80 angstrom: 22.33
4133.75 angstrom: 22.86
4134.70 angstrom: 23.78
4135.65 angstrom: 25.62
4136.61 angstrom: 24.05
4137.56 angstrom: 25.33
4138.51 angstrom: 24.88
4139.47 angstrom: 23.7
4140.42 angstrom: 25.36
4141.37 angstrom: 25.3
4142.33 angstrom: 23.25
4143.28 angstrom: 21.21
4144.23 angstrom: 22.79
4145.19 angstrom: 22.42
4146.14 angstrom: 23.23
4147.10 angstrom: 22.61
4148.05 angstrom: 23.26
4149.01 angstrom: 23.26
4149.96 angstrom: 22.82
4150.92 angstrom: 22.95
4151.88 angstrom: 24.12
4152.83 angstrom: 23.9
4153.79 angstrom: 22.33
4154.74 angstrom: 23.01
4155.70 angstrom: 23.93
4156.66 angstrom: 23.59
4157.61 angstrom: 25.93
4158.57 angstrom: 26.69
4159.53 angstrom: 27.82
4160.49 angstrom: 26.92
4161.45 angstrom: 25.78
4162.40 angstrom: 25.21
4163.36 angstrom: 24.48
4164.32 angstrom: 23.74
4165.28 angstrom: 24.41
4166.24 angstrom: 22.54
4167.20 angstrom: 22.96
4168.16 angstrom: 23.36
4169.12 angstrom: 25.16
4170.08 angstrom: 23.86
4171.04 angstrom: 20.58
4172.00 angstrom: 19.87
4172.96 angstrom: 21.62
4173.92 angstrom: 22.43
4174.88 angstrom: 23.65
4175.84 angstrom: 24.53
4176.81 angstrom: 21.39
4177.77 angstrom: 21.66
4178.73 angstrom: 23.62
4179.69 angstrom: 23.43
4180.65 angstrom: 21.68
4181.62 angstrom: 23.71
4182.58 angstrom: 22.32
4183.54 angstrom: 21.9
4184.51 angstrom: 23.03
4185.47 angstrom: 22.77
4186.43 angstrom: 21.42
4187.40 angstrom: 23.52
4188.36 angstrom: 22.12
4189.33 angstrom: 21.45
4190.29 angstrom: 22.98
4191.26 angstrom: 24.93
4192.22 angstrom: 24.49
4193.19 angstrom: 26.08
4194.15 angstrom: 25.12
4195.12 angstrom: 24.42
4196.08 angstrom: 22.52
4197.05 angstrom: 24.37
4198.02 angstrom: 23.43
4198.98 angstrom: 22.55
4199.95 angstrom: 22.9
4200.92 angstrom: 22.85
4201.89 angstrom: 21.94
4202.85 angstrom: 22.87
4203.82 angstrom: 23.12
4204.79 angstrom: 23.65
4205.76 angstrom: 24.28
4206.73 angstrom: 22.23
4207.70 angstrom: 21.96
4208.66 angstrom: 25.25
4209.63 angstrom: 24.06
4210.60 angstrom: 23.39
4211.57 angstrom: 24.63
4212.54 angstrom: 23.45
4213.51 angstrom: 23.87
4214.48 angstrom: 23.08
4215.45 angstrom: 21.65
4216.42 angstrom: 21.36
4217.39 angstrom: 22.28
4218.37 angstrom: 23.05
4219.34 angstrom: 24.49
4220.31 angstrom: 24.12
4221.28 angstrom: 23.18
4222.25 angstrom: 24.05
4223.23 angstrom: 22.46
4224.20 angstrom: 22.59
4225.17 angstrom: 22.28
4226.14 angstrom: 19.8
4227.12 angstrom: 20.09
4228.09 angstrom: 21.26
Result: 3.8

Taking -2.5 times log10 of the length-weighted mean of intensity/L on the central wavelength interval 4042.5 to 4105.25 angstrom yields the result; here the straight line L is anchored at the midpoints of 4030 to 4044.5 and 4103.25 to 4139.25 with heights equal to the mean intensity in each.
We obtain 0.01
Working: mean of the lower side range 24.2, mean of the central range 23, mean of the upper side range 22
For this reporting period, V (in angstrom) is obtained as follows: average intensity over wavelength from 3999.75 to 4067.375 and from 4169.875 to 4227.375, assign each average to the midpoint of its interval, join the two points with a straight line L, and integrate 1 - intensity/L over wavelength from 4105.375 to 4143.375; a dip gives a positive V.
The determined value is 1.5 angstrom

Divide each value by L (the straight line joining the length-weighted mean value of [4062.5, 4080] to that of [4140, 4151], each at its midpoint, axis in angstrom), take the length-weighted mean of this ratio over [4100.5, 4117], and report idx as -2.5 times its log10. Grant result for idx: 0.08 mag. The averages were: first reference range 23.5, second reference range 23.2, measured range 21.6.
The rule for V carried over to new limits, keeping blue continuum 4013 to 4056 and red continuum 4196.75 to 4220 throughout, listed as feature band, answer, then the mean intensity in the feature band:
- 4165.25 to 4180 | 0.39 angstrom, 22.8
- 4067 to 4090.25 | 0.48 angstrom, 23.4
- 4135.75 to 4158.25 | -0.15 angstrom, 23.7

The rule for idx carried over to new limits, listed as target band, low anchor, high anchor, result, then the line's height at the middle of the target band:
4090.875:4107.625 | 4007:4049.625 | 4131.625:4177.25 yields 0.17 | 23.9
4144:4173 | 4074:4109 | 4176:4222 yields -0.05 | 22.6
